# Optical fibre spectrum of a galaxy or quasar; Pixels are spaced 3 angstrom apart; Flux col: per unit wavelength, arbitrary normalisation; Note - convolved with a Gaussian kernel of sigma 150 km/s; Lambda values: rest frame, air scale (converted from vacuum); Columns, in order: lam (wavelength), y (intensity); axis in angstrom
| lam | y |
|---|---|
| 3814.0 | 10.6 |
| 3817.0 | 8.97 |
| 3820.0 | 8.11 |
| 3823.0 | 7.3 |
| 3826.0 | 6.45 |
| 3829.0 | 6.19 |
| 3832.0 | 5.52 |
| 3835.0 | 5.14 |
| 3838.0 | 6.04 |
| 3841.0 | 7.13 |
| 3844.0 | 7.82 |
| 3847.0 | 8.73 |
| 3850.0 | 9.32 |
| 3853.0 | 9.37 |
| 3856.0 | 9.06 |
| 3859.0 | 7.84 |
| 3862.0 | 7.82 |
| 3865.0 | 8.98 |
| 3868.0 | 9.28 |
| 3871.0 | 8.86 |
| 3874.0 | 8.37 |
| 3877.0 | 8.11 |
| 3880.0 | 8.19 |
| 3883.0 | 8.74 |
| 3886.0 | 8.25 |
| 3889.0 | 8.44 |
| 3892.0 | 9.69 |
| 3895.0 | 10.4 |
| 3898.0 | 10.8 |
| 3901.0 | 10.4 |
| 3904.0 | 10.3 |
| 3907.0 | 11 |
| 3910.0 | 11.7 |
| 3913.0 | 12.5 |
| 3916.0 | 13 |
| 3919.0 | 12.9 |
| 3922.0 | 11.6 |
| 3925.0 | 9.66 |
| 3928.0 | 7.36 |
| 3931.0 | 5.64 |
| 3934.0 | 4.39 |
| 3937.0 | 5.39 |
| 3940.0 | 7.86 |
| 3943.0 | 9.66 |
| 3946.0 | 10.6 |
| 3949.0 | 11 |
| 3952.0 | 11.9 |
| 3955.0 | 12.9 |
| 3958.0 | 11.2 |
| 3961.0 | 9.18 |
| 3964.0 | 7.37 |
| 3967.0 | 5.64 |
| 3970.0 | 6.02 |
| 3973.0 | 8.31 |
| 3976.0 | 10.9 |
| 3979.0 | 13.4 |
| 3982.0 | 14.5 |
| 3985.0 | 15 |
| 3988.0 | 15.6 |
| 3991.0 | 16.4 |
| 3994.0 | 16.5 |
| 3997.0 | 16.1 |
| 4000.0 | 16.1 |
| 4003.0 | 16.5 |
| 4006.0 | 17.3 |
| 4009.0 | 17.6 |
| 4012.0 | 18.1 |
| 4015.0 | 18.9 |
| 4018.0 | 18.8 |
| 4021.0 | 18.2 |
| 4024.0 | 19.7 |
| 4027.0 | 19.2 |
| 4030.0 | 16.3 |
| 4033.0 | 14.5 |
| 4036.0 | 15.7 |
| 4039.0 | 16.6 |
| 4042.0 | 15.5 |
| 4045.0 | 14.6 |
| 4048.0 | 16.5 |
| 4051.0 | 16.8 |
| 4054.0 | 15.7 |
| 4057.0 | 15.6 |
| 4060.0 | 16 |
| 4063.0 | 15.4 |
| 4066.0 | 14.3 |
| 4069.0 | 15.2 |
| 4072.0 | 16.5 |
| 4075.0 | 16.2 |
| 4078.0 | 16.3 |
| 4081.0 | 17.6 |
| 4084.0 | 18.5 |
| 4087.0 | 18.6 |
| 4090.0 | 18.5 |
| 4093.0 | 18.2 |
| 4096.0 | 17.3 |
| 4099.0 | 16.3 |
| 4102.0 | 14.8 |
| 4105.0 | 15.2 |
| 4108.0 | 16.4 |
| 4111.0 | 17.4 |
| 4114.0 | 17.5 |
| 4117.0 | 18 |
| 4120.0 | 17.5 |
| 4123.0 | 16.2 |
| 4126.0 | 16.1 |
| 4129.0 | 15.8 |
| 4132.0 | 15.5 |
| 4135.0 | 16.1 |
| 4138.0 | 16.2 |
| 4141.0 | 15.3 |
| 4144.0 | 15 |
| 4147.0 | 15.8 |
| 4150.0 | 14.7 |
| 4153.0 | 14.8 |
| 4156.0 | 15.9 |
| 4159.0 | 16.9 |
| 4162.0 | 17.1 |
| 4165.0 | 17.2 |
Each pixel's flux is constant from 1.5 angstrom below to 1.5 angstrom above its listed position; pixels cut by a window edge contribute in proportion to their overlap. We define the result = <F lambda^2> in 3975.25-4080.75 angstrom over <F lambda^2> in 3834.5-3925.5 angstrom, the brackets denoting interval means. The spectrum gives 1.86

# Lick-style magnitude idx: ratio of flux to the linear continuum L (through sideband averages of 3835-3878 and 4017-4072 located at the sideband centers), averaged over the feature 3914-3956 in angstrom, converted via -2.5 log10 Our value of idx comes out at 0.21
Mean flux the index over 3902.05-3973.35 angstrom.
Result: 9.49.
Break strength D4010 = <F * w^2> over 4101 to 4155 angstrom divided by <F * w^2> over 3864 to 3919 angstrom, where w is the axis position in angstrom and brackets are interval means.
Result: 1.8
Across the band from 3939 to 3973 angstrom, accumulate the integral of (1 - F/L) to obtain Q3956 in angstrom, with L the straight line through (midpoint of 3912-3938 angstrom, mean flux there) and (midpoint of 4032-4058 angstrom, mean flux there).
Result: 4.4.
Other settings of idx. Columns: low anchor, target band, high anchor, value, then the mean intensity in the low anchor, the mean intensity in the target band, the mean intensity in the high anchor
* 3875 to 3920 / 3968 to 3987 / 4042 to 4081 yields 0.152 mag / 10.2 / 11.3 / 15.8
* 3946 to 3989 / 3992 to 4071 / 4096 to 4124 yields -0.237 mag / 10.9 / 16.6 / 16.6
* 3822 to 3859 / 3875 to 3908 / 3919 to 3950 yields -0.182 mag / 7.36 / 9.44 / 8.49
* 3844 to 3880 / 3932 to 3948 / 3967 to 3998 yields 0.438 mag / 8.65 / 7.63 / 12.9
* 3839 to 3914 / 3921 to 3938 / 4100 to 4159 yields 0.408 mag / 9.2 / 7.27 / 16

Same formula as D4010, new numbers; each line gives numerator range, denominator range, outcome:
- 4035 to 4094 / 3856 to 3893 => 2.11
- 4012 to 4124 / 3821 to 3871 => 2.45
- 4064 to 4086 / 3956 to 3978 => 2.01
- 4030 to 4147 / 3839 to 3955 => 1.93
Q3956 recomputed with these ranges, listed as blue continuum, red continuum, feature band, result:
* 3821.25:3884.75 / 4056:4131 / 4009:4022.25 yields -4.5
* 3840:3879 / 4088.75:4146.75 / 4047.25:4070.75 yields -1.6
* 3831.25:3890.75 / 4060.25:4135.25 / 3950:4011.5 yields -2.3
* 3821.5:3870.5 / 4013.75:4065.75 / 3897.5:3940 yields 4.8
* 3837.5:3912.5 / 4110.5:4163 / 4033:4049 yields -2.4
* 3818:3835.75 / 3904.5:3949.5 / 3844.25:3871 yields -4.5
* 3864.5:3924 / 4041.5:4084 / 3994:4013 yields -4.1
